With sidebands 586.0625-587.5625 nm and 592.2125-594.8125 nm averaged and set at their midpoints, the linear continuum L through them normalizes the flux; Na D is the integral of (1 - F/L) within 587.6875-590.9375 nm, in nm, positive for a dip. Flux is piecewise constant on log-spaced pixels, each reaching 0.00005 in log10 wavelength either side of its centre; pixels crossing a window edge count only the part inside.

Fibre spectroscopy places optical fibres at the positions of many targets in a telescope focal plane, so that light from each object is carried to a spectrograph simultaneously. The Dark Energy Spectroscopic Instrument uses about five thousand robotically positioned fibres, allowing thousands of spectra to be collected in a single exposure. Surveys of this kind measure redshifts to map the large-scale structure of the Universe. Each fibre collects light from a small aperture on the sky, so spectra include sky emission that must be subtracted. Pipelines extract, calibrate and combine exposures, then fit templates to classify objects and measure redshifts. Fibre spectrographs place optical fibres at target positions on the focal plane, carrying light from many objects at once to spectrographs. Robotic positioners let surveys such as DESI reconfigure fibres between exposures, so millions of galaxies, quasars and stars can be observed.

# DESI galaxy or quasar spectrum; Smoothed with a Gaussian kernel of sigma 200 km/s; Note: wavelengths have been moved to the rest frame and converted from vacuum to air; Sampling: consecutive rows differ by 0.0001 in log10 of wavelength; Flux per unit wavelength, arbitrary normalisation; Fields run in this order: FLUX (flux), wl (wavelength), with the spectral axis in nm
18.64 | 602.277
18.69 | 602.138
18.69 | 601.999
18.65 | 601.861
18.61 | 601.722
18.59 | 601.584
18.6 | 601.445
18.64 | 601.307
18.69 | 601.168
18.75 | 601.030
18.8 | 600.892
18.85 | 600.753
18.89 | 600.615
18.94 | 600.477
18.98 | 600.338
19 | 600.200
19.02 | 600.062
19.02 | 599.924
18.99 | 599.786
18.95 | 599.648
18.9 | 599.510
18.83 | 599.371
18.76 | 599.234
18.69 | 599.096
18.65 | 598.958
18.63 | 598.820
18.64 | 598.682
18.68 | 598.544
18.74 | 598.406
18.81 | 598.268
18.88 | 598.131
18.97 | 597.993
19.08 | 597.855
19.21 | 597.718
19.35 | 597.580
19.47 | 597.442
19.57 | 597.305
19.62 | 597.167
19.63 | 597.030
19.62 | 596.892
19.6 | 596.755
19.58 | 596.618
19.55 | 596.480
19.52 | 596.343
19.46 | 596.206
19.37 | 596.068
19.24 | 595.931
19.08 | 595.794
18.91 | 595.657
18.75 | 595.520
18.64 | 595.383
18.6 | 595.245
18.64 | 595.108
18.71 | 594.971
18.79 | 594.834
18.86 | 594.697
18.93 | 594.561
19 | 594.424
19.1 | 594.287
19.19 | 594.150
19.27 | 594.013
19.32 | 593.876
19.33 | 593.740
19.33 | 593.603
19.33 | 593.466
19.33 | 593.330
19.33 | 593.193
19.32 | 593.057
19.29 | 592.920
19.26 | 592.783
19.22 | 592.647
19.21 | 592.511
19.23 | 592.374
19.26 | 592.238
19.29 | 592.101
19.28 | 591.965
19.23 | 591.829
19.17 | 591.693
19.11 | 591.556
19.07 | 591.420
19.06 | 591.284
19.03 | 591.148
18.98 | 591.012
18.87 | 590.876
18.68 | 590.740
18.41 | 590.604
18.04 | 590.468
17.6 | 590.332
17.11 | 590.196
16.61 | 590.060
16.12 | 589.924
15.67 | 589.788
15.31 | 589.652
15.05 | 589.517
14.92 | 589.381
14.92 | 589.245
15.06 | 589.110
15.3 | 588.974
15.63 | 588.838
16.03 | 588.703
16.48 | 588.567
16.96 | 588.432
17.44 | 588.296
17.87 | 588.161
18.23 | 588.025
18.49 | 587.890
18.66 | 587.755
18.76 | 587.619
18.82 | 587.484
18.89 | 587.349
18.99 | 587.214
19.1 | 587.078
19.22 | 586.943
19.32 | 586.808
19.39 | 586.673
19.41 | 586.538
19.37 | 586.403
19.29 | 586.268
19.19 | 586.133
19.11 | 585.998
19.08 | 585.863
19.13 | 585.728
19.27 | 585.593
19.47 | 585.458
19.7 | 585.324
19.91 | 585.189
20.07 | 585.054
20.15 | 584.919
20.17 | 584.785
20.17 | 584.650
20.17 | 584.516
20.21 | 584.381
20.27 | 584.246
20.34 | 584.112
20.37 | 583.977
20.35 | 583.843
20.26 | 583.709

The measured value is 0.40 nm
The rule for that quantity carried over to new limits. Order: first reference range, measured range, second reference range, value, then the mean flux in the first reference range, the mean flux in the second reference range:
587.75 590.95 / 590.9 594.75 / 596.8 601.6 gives -0.36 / 16.8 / 19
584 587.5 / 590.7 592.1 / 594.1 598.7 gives 0.02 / 19.6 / 19.1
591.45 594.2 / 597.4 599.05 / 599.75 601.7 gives 0.01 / 19.3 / 18.8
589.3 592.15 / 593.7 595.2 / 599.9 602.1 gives -0.07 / 17.8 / 18.8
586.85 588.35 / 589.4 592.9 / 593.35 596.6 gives 0.12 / 18.6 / 19.1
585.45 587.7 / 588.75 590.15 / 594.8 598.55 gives 0.27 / 19.1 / 19.2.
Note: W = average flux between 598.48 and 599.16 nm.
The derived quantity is 18.6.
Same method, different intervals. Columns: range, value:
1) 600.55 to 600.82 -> 18.9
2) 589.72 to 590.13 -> 16.1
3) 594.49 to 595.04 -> 18.8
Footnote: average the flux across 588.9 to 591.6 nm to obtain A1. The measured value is 17.1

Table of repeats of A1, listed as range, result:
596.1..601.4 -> 19.1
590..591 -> 18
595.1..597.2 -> 19.2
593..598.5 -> 19.2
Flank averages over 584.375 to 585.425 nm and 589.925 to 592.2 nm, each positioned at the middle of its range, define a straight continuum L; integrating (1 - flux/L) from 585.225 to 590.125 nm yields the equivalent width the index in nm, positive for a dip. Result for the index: 0.40 nm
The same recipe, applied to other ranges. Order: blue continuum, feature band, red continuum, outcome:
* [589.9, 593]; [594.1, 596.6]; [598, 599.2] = -0.04 nm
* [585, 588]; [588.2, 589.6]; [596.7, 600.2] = 0.24 nm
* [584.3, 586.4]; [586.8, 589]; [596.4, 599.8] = 0.19 nm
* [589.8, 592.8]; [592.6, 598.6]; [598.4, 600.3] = -0.15 nm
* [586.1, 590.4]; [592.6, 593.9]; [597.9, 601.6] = -0.09 nm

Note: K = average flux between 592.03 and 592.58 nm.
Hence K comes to 19.2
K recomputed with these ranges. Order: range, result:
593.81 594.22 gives 19.2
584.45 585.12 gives 20.2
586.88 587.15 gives 19.1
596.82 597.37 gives 19.6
